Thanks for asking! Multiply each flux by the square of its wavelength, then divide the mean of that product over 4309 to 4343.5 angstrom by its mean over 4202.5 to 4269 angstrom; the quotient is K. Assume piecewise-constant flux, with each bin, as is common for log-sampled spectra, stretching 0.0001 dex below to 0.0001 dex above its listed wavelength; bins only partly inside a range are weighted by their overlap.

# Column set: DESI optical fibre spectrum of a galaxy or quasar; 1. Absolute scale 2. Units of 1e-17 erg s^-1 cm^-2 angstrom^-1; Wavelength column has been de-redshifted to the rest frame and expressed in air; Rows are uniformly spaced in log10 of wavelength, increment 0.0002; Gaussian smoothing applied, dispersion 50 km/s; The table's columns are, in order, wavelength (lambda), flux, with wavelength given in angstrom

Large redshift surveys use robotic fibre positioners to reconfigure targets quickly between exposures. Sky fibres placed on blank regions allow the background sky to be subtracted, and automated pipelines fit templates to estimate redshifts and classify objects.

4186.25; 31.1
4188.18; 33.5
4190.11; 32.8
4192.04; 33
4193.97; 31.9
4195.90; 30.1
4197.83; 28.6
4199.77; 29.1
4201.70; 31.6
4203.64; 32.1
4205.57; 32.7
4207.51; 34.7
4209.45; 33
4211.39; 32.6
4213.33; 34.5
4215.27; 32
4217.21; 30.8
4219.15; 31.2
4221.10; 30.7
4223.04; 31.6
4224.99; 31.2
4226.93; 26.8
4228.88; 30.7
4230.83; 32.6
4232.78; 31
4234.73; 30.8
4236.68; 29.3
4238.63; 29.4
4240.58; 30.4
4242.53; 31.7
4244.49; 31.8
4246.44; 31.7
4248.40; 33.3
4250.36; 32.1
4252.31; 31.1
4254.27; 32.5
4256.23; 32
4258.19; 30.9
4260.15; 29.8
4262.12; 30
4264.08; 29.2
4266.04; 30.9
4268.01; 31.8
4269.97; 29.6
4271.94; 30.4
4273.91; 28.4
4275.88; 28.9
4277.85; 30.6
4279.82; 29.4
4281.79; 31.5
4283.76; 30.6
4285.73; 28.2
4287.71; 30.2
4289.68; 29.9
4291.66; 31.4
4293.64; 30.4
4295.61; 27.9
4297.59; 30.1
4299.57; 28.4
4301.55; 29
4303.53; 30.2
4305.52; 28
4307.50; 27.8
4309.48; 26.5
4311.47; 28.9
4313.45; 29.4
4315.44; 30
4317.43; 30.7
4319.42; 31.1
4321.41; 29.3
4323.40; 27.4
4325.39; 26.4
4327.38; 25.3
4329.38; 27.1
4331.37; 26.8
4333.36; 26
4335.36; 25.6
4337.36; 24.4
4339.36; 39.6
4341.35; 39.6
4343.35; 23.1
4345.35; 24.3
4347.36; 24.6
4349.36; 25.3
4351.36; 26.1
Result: 0.96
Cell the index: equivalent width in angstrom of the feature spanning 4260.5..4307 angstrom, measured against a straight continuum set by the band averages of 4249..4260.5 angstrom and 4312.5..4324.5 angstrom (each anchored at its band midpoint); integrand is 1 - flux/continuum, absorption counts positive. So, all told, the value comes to 1.4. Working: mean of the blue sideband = 31.6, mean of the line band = 29.8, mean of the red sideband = 29.6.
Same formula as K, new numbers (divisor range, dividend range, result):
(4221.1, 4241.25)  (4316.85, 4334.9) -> 0.95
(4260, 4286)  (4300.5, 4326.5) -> 0.98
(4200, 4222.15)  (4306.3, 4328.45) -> 0.93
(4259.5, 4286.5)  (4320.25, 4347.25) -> 0.96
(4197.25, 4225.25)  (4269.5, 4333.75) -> 0.95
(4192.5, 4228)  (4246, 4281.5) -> 1.00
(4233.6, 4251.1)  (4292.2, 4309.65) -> 0.95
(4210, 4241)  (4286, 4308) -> 0.98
